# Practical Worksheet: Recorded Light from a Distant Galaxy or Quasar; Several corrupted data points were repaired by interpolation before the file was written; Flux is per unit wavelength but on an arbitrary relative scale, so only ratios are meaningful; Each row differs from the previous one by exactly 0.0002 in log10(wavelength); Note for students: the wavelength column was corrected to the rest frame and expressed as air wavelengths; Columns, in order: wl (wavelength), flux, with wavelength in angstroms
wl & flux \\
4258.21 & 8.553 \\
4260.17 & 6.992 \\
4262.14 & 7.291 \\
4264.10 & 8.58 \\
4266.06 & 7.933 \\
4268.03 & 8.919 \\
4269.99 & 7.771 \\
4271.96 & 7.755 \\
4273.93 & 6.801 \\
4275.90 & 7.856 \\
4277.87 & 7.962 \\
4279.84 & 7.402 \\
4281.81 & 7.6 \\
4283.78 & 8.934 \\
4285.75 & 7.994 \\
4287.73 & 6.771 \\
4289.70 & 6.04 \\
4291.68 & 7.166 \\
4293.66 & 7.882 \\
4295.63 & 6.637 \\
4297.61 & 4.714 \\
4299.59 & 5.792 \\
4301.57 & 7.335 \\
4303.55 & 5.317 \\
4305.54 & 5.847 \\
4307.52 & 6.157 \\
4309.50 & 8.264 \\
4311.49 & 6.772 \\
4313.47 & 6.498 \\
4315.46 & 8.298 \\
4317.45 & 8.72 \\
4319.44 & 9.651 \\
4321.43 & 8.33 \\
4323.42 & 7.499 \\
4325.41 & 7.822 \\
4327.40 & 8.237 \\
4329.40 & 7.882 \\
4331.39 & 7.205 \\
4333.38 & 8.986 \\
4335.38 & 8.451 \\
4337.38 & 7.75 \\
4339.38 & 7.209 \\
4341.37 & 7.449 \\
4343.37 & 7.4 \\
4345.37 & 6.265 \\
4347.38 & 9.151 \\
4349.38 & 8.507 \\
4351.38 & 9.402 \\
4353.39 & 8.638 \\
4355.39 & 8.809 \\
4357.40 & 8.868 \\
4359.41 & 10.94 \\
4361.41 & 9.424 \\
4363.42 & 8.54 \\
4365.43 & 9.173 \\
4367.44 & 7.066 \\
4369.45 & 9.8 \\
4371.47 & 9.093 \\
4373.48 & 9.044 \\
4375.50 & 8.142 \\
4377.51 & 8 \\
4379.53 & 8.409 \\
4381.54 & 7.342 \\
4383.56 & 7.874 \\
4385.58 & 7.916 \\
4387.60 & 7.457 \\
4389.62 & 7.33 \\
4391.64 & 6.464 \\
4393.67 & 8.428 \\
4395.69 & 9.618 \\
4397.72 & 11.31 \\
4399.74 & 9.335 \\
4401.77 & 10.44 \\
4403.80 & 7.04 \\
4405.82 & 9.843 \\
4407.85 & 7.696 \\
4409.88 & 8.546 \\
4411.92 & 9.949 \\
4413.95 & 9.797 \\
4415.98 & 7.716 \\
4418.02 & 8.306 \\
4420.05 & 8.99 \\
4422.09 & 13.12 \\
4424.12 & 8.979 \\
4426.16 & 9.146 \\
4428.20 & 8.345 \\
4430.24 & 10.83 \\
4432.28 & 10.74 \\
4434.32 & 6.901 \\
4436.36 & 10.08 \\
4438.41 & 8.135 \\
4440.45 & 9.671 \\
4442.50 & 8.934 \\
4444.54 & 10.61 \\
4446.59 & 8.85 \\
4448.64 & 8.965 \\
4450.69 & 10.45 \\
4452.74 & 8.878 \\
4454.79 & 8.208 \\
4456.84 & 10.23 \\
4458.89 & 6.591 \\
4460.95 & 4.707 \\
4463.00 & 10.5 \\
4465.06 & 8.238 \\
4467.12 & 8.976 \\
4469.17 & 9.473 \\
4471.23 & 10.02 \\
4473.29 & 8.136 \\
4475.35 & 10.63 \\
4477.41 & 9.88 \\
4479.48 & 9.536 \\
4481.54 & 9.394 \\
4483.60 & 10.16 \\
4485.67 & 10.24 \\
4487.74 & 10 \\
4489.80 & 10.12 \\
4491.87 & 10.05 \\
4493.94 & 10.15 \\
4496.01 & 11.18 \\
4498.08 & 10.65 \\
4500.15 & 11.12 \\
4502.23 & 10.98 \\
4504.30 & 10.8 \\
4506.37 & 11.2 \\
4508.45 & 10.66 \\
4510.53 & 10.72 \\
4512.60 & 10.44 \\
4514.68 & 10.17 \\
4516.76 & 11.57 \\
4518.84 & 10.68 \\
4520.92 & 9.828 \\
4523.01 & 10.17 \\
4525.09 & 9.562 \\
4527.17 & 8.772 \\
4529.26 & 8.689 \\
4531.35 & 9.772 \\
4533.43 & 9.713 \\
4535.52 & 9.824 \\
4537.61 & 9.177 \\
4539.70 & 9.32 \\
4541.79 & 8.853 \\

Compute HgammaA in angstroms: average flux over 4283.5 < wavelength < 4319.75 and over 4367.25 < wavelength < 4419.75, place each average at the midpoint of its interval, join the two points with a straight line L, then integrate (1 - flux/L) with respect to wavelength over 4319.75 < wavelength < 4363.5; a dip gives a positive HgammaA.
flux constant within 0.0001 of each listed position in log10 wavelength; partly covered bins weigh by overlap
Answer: -3.59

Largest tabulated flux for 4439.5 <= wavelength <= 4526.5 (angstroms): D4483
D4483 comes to 11.57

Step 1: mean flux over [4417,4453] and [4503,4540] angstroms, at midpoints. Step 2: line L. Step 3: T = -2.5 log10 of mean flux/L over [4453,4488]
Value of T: 0.07 mag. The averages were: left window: 9.45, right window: 10.1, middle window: 9.09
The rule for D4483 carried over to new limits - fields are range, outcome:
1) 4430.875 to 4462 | 10.74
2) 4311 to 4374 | 10.94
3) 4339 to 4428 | 13.12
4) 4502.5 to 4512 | 11.2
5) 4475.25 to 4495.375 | 10.63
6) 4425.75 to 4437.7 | 10.83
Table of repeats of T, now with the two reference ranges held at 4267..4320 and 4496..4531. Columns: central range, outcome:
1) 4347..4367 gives -0.12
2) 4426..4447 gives 0.00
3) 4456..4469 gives 0.17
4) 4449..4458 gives 0.02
